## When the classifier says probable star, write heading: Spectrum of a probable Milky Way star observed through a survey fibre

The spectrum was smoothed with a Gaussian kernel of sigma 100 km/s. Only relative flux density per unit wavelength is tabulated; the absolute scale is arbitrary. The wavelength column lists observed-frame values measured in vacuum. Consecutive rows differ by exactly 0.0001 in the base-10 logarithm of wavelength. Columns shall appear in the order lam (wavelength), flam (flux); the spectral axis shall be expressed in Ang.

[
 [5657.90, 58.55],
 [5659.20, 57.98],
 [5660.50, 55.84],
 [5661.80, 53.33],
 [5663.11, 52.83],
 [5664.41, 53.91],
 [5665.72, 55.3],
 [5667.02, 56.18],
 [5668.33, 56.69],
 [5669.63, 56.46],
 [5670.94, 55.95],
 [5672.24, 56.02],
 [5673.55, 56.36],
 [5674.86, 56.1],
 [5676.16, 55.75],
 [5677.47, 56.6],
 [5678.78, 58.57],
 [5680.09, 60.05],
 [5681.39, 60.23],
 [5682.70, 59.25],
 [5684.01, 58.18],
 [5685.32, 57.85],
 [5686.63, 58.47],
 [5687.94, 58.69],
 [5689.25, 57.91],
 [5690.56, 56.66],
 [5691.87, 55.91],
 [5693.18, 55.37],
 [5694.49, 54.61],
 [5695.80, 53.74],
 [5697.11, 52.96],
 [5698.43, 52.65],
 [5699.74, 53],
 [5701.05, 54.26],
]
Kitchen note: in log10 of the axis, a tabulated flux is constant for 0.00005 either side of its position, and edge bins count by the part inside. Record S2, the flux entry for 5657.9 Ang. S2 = 58.55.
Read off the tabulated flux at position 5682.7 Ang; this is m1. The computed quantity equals 59.25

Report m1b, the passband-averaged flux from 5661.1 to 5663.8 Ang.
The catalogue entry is 53.2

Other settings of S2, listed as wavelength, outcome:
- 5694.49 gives 54.61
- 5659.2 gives 57.98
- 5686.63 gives 58.47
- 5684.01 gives 58.18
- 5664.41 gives 53.91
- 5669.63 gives 56.46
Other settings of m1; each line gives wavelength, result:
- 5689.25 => 57.91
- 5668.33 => 56.69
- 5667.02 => 56.18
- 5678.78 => 58.57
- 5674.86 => 56.1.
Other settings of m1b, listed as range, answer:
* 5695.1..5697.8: 53.3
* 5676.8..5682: 58.8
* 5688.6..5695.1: 56.1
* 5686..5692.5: 57.5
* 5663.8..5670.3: 55.7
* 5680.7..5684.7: 59.3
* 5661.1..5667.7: 54.3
